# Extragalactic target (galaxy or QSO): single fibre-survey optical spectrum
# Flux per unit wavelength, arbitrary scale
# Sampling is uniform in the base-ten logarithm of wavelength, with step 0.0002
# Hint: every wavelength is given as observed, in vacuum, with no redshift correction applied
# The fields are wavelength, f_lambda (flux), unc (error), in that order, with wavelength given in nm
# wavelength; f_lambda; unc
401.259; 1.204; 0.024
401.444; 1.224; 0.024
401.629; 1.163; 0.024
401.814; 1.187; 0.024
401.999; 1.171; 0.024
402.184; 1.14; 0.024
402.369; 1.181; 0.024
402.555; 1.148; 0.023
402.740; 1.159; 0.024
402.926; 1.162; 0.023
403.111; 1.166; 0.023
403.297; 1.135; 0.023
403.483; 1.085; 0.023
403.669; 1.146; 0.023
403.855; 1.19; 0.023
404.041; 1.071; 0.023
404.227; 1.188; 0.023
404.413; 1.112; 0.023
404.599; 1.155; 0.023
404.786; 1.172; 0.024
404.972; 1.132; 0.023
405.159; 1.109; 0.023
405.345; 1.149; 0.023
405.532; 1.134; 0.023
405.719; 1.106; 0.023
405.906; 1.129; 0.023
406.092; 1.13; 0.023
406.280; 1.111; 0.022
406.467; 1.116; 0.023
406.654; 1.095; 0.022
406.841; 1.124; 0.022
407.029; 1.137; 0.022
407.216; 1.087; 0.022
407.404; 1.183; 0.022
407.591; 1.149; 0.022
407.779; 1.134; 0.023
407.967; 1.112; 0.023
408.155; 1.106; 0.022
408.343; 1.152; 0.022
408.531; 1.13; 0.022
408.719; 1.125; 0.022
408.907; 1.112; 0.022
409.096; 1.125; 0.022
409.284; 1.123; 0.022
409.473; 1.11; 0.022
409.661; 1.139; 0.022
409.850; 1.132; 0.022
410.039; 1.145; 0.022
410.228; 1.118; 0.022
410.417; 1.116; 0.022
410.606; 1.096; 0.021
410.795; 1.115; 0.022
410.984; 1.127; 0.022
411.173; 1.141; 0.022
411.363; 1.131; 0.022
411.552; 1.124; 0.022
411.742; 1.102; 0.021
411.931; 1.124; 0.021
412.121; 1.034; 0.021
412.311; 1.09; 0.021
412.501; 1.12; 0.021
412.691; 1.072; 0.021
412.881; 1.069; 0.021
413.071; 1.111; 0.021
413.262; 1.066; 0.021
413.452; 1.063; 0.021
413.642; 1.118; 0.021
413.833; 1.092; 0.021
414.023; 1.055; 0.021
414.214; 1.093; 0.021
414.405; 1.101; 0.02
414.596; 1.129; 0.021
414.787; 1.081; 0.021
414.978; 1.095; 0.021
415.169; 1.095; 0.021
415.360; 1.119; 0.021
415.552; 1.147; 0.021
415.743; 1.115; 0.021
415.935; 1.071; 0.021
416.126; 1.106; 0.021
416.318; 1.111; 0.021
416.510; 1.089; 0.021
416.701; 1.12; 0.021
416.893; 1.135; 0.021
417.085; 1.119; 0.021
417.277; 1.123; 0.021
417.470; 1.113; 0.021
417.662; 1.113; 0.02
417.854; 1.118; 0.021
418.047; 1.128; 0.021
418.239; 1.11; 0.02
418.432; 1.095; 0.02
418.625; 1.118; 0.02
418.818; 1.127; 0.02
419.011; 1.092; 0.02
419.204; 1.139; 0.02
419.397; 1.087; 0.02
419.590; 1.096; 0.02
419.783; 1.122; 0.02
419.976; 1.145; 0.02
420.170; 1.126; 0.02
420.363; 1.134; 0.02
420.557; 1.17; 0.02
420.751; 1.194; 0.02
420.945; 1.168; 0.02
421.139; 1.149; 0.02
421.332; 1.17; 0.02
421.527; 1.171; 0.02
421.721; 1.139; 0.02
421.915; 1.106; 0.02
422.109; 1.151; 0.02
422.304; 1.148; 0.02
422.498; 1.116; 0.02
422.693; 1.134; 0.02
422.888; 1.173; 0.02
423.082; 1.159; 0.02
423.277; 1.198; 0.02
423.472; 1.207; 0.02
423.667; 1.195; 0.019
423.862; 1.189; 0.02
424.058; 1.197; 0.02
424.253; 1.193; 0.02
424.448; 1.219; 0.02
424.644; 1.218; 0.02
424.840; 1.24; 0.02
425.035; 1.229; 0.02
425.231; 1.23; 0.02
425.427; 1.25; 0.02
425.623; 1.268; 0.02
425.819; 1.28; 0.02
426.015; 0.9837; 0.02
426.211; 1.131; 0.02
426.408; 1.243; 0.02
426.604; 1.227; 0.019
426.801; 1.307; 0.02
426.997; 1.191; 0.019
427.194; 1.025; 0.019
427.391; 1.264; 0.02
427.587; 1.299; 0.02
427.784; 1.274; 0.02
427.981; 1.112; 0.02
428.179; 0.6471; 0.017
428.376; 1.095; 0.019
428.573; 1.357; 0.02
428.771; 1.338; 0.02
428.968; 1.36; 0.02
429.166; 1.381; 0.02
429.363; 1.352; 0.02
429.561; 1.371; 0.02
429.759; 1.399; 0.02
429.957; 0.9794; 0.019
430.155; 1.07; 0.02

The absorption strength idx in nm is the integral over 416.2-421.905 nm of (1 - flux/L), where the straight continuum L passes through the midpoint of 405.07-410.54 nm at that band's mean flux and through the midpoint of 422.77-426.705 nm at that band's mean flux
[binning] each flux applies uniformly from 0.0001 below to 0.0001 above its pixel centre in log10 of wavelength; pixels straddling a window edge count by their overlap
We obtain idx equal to 0.23 nm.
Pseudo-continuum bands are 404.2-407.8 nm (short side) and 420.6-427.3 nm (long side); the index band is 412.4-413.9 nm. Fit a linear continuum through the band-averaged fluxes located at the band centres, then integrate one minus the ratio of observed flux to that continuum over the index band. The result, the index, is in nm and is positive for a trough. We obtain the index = 0.08 nm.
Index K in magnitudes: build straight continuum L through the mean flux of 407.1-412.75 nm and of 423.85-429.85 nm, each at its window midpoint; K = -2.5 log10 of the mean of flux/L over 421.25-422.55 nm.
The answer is 0.05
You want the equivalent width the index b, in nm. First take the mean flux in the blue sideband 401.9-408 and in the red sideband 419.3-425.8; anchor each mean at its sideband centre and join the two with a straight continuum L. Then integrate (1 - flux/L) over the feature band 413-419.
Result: 0.28 nm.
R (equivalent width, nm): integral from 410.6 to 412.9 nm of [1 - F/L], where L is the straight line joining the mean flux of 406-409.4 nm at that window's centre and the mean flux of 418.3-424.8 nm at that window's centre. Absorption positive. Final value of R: 0.057 nm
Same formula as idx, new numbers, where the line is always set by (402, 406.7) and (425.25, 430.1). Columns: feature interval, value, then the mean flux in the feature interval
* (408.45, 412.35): 0.13 nm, 1.12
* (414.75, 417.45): 0.15 nm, 1.11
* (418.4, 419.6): 0.08 nm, 1.11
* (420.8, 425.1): 0.08 nm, 1.18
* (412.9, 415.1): 0.15 nm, 1.09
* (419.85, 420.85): 0.03 nm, 1.15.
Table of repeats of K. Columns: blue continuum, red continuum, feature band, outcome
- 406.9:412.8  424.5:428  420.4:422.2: 0.03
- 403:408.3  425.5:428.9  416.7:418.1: 0.04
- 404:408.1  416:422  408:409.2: 0.00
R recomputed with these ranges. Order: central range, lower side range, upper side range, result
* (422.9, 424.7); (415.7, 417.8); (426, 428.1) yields -0.05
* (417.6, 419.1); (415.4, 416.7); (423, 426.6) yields 0.03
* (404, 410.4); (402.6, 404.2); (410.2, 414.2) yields -0.03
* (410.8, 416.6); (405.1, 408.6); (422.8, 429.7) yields 0.28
